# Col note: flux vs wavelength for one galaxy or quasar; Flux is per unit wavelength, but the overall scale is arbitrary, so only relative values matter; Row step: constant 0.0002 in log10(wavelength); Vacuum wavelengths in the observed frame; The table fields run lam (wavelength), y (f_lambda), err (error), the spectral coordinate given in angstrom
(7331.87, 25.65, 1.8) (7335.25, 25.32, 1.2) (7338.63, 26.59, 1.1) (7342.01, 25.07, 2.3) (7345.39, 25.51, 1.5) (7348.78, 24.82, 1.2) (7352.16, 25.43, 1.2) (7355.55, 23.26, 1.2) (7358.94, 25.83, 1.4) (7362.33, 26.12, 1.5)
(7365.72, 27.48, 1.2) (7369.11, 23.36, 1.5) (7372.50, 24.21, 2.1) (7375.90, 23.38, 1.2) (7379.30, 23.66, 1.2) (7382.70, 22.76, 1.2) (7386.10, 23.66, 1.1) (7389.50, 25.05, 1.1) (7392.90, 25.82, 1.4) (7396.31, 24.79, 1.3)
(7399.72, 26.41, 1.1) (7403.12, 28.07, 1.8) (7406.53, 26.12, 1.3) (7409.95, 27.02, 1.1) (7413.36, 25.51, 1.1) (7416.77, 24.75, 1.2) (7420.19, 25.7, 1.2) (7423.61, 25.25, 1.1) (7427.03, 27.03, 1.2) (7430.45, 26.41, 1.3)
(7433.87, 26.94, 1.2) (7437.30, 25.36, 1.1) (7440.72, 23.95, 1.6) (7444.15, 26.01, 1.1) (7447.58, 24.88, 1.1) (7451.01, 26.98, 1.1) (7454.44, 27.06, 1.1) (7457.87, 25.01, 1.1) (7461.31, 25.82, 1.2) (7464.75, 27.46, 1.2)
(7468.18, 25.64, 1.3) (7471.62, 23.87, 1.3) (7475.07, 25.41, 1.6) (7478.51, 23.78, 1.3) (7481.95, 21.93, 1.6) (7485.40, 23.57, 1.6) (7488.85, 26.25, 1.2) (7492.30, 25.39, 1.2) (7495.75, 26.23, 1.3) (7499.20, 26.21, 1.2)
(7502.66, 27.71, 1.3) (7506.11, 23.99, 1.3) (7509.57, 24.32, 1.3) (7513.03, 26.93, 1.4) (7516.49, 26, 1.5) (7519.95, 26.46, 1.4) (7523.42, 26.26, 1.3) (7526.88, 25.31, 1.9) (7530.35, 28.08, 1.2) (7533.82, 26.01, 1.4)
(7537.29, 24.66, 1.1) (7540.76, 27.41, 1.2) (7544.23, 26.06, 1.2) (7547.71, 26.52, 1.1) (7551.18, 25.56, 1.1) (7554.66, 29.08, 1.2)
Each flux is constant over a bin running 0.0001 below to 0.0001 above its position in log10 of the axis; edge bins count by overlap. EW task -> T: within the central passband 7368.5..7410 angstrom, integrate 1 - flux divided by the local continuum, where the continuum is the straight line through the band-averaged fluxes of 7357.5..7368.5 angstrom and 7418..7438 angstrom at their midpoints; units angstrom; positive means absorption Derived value 2.0 angstrom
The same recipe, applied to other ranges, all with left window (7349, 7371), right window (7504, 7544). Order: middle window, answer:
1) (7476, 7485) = 0.9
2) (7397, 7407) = -0.5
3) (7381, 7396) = 0.6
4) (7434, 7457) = -0.1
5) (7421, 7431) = -0.3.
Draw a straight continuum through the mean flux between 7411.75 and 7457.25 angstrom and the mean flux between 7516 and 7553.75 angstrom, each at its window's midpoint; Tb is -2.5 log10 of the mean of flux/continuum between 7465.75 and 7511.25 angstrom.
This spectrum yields 0.046 mag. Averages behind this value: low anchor 25.8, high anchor 26.3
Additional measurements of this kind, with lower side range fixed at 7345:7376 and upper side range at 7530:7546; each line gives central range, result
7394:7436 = -0.03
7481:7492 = 0.07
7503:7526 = 0.01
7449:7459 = -0.03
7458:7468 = -0.02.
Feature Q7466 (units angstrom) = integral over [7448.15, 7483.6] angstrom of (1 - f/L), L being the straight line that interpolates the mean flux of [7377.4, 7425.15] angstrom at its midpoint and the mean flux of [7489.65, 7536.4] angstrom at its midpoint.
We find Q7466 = 0.6 angstrom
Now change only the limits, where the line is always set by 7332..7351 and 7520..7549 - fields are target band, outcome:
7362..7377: 0.4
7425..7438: -0.3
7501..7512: 0.3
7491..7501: 0.1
